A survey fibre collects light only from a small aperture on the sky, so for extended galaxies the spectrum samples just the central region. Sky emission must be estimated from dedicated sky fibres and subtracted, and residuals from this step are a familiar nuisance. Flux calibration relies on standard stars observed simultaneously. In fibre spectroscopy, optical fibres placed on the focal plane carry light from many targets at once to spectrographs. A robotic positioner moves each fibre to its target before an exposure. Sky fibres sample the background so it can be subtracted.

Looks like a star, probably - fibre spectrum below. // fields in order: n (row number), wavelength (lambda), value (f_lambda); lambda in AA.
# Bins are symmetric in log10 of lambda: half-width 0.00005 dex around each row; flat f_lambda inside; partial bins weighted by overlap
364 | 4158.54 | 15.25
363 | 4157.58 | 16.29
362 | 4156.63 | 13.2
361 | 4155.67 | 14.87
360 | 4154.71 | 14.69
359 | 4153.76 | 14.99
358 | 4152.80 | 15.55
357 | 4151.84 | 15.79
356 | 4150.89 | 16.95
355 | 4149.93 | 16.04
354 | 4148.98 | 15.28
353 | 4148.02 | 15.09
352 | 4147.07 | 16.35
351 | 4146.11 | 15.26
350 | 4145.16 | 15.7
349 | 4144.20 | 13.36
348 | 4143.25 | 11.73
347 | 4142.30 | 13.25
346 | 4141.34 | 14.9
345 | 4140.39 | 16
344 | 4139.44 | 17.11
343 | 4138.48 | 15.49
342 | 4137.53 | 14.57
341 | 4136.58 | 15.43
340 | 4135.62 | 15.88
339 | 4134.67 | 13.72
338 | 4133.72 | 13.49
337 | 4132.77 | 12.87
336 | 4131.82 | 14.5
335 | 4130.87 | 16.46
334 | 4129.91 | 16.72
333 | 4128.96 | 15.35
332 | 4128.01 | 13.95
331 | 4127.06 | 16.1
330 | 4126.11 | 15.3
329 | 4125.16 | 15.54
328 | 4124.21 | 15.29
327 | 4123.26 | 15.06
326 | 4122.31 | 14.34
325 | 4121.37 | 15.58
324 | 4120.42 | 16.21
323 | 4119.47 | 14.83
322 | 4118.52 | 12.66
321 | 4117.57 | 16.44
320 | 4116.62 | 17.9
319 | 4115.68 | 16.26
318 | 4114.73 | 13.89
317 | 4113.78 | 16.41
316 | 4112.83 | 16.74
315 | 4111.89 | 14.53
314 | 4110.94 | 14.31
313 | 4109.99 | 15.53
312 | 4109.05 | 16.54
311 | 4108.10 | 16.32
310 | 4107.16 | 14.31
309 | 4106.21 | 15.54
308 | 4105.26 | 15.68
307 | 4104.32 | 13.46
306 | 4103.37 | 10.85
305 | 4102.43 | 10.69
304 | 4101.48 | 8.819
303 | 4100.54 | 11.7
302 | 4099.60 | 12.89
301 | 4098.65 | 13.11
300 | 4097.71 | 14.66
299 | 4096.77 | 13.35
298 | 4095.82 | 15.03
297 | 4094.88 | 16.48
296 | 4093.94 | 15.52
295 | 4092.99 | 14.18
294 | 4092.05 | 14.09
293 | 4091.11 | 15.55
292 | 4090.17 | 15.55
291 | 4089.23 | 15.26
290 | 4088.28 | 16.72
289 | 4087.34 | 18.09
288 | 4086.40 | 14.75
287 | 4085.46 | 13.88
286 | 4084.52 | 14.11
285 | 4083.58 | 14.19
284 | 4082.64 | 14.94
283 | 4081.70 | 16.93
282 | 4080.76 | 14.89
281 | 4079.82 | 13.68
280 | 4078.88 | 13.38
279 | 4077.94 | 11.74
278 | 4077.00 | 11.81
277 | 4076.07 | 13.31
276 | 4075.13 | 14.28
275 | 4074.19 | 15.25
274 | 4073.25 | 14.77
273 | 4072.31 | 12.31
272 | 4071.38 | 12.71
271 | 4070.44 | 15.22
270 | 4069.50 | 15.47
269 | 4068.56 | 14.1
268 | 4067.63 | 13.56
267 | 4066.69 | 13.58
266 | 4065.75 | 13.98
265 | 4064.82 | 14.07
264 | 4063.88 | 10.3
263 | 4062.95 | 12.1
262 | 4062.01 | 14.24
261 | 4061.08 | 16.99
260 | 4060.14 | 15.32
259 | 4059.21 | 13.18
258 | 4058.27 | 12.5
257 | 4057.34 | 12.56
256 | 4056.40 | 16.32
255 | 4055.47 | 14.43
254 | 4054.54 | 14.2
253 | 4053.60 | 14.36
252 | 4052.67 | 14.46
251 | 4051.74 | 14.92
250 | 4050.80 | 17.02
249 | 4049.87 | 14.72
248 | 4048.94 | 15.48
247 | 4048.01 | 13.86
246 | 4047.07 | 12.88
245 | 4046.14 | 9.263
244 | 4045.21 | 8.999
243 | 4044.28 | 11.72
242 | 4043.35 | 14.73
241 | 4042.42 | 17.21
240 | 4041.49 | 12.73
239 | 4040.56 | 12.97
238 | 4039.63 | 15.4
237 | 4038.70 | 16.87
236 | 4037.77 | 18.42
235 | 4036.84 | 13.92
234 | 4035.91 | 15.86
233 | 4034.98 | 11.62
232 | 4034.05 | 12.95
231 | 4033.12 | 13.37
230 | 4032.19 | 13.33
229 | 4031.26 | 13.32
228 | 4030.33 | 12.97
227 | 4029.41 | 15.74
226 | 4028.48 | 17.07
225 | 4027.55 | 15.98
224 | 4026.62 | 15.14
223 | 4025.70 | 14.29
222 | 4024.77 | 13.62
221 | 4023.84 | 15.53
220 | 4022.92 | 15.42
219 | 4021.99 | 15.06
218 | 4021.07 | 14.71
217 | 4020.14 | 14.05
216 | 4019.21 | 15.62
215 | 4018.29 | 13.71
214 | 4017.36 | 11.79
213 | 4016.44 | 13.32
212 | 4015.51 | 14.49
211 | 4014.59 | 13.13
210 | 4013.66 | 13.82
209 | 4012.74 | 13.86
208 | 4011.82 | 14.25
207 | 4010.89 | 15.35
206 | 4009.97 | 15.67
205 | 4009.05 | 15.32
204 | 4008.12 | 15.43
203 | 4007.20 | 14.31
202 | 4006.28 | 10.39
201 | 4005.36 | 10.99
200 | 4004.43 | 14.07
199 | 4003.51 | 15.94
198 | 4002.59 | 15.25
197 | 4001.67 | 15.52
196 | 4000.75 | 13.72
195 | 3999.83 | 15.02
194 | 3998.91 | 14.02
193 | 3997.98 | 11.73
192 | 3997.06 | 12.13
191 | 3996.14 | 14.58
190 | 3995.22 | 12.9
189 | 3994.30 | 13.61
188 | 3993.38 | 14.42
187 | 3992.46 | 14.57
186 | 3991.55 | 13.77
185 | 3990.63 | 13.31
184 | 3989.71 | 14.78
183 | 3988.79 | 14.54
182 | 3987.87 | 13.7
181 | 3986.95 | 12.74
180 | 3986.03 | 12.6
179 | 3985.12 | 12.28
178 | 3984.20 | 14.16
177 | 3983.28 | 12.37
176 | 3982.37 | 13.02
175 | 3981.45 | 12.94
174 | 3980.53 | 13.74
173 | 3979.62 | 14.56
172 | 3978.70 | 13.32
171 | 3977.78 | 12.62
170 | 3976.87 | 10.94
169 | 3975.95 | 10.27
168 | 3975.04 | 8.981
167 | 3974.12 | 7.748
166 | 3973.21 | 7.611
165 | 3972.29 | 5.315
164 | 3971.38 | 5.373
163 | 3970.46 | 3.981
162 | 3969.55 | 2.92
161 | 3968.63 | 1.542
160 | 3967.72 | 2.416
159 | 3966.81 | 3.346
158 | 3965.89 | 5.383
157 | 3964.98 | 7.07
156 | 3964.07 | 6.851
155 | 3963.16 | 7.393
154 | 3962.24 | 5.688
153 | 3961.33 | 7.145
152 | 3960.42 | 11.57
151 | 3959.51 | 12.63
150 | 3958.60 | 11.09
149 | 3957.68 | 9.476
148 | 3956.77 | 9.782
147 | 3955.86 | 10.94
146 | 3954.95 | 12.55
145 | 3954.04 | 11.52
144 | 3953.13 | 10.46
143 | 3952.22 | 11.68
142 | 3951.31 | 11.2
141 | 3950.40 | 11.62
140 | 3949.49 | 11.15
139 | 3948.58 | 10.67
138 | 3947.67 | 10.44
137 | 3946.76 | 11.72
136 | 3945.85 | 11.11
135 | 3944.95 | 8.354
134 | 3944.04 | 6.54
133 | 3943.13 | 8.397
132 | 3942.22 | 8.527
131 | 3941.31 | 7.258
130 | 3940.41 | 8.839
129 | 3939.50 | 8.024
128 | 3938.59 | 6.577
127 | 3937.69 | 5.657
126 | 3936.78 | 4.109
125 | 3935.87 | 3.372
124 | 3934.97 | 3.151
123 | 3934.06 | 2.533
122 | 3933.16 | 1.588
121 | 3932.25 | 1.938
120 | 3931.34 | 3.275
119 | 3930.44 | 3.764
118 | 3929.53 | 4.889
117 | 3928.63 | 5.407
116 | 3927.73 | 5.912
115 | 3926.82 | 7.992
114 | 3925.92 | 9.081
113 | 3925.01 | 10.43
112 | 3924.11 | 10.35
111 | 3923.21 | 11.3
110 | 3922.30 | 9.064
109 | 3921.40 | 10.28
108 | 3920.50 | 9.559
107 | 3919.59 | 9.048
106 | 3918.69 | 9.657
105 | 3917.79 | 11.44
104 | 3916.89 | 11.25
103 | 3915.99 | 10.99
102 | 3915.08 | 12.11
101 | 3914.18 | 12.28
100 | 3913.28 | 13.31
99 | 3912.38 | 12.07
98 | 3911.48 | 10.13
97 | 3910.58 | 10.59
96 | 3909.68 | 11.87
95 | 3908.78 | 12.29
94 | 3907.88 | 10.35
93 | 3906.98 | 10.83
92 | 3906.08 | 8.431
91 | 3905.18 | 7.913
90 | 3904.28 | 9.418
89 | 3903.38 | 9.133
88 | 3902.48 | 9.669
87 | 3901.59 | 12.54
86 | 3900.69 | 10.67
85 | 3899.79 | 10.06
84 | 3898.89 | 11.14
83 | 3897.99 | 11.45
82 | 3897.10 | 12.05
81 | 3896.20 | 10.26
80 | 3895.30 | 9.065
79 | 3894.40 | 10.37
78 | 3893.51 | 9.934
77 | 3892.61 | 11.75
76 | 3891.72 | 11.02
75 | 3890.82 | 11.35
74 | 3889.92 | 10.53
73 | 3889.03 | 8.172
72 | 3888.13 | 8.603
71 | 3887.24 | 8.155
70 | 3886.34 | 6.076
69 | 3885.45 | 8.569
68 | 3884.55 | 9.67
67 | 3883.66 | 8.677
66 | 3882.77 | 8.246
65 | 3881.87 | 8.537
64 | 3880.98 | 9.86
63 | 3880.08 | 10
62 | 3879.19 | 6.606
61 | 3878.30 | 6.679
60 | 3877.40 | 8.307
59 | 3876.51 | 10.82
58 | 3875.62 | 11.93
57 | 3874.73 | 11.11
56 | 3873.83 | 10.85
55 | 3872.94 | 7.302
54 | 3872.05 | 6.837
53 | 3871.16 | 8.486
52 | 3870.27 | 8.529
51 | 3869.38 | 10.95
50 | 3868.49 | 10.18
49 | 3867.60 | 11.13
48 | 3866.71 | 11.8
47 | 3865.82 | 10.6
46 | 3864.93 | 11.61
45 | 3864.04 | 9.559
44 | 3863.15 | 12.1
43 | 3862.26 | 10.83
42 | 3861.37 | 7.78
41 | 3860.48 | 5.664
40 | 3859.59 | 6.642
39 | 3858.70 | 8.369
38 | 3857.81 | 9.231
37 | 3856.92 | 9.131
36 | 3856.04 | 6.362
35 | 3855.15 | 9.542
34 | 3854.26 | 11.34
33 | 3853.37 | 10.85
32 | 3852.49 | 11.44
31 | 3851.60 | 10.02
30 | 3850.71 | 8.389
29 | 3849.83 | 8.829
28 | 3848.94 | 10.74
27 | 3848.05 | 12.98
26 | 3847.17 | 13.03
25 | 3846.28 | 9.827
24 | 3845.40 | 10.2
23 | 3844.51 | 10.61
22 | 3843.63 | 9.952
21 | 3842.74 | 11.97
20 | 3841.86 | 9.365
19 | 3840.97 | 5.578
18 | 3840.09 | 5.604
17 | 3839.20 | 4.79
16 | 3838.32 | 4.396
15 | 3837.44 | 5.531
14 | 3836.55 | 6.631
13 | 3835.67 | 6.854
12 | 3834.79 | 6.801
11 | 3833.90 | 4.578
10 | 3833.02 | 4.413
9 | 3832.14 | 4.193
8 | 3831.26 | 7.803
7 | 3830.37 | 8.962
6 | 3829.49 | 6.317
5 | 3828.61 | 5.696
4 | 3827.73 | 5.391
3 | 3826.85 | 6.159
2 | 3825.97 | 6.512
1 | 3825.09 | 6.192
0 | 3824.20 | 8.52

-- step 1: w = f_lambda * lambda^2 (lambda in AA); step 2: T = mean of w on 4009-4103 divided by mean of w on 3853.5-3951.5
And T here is 1.68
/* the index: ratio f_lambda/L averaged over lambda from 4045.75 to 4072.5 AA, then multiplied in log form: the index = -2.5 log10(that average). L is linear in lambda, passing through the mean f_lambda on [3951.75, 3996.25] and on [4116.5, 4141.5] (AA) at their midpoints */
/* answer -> -0.078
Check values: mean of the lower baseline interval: 10.3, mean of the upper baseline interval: 15.2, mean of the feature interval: 14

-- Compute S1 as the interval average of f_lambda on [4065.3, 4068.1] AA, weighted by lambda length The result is 13.7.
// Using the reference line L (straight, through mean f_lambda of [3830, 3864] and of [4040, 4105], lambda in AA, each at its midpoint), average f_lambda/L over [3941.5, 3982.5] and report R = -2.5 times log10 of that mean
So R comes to 0.23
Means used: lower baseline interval 8.47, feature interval 9.1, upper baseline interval 13.9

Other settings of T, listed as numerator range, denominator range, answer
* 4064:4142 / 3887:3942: 1.80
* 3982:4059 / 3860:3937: 1.63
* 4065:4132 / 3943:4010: 1.40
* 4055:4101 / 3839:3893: 1.68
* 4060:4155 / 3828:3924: 1.75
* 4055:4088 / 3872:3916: 1.54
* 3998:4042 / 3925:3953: 2.06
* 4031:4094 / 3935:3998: 1.51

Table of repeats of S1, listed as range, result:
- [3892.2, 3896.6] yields 10.3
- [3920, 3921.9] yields 9.87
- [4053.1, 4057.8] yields 14.4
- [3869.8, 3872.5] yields 7.99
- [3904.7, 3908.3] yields 9.37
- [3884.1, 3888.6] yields 8.21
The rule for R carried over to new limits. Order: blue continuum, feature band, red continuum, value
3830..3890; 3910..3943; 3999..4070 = 0.33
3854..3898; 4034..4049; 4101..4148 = -0.06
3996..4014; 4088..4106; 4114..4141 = 0.08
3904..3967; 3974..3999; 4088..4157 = -0.23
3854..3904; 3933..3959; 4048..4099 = 0.29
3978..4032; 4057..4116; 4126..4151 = 0.03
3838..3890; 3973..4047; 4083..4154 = -0.10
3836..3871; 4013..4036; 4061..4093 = -0.09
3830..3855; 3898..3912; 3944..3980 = -0.20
